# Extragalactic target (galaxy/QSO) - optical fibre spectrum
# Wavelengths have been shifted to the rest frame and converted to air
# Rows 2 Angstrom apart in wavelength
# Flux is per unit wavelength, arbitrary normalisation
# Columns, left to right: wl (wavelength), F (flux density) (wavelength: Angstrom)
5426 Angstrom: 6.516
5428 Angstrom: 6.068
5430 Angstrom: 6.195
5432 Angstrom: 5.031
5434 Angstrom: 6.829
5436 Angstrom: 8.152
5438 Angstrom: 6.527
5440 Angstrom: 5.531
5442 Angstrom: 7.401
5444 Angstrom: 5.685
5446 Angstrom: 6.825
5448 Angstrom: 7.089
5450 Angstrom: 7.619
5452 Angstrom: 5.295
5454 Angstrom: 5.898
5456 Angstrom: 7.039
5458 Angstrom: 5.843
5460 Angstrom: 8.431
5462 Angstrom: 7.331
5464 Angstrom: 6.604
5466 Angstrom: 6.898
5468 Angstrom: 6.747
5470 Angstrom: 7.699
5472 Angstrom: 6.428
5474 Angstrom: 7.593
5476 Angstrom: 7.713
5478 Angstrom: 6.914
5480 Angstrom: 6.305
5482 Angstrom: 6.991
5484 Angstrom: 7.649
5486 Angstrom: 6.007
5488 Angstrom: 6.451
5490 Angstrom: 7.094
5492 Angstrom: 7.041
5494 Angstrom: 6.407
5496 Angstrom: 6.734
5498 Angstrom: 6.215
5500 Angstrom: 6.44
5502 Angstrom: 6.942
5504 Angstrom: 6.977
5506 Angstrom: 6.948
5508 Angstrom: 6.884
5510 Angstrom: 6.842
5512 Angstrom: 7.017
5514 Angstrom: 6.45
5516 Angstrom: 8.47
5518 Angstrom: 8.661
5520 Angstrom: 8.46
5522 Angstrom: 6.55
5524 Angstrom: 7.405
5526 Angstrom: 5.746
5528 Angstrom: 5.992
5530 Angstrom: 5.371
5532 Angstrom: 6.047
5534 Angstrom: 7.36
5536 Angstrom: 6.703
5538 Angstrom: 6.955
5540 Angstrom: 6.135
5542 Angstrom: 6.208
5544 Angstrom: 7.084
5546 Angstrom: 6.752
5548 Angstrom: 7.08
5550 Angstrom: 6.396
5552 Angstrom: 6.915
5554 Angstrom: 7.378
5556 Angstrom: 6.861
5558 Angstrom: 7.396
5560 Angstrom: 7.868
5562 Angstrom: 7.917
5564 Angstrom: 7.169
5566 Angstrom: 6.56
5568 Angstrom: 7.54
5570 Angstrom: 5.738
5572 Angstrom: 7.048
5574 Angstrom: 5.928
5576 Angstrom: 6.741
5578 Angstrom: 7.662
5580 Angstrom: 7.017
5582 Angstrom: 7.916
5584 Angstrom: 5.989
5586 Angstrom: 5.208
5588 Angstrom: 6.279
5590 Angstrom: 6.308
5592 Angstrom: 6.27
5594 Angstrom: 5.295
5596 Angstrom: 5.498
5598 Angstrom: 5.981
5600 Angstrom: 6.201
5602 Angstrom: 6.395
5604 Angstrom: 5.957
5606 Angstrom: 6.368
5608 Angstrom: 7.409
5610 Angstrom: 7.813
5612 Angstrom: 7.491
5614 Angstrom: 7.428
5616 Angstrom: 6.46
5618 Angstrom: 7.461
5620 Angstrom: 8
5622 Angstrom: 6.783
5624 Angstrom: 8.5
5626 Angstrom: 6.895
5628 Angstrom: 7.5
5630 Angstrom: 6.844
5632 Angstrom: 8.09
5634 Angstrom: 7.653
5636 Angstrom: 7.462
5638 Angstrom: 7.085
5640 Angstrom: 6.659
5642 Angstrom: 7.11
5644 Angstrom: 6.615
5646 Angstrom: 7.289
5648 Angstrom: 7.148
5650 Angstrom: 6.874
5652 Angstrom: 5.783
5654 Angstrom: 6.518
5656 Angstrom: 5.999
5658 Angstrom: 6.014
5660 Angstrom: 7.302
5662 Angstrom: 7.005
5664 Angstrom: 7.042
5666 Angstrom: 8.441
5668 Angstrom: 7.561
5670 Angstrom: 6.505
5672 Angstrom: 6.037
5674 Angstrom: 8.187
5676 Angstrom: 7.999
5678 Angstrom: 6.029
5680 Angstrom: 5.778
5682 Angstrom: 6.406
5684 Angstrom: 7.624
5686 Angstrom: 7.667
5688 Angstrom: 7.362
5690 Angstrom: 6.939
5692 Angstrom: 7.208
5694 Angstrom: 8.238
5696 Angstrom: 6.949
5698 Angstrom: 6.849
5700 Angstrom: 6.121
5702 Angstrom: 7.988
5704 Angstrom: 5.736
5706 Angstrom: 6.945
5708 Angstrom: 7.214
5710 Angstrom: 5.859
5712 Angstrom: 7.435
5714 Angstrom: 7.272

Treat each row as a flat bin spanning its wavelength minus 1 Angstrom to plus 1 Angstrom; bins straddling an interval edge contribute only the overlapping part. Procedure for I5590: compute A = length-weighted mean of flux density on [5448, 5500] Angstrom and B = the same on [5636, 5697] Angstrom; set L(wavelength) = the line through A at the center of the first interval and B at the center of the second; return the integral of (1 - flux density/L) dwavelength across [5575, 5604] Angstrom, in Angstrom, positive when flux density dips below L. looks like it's 2.5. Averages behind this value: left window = 6.84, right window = 6.99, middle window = 6.33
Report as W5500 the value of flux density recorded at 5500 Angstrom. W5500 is 6.44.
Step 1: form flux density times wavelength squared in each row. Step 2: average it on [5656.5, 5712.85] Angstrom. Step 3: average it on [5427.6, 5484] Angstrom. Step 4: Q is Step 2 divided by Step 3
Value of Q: 1.12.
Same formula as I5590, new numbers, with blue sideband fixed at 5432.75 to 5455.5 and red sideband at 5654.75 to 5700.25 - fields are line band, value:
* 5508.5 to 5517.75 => -0.77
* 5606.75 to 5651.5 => -2.18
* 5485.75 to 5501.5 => 0.27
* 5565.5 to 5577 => 0.41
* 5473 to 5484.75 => -0.90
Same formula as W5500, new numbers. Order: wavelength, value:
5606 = 6.368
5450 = 7.619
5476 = 7.713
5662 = 7.005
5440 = 5.531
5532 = 6.047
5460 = 8.431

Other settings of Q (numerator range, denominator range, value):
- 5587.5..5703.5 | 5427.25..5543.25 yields 1.09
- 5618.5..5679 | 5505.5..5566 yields 1.06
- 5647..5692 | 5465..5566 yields 1.06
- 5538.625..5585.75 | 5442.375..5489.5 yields 1.04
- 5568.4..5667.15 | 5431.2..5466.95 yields 1.09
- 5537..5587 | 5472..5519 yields 1.01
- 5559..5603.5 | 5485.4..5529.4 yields 0.98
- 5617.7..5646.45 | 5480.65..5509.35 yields 1.14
